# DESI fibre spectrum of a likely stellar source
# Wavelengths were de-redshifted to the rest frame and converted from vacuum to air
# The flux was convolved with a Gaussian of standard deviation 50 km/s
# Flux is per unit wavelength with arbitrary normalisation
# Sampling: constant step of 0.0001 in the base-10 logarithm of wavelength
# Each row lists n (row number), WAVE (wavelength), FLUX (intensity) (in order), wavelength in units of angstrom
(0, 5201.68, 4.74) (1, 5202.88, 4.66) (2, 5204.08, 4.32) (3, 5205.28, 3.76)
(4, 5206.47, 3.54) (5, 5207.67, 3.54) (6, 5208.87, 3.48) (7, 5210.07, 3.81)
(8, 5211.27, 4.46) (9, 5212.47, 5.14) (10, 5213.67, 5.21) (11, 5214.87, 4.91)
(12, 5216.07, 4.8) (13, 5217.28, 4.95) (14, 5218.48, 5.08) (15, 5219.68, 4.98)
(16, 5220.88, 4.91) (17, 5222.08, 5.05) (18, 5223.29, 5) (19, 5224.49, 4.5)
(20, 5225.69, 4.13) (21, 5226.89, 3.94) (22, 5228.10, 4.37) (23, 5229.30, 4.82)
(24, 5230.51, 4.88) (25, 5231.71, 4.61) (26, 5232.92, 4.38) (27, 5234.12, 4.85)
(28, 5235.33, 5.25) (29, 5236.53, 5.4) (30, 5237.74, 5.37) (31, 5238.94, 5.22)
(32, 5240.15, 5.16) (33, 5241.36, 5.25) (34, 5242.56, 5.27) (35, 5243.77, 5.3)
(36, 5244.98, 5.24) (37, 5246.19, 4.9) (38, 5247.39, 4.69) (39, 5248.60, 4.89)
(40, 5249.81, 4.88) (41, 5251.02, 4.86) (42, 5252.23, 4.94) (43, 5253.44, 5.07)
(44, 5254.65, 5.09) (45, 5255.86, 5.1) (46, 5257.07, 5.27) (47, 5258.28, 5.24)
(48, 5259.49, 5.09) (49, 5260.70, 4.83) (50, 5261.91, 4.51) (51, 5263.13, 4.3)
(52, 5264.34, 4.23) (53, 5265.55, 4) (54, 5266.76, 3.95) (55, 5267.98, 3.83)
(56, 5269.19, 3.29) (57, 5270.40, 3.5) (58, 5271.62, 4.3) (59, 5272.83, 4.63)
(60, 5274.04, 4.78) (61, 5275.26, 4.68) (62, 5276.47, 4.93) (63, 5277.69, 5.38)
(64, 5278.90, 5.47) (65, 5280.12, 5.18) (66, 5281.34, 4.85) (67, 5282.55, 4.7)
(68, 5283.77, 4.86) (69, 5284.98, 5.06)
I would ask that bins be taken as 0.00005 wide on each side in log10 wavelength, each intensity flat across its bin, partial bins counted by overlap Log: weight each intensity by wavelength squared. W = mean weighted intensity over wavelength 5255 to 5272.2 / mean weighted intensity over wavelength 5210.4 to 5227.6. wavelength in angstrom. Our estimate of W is 0.9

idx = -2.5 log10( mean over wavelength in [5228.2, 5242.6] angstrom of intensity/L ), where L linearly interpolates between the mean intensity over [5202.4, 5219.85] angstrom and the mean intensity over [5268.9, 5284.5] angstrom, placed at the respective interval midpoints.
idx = -0.11 mag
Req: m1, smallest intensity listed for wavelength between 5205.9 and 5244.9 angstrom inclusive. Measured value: 3.48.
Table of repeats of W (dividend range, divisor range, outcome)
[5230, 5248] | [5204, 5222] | 1.14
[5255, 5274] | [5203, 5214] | 1.09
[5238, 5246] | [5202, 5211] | 1.35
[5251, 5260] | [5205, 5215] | 1.24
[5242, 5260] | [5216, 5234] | 1.09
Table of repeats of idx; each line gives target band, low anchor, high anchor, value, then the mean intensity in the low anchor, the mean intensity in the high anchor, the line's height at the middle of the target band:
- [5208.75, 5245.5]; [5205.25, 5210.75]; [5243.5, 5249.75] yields -0.13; 3.63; 4.98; 4.3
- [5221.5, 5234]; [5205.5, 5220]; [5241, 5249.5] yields 0.04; 4.46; 5.07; 4.74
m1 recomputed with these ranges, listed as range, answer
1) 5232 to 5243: 4.38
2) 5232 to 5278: 3.29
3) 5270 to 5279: 3.5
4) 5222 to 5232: 3.94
